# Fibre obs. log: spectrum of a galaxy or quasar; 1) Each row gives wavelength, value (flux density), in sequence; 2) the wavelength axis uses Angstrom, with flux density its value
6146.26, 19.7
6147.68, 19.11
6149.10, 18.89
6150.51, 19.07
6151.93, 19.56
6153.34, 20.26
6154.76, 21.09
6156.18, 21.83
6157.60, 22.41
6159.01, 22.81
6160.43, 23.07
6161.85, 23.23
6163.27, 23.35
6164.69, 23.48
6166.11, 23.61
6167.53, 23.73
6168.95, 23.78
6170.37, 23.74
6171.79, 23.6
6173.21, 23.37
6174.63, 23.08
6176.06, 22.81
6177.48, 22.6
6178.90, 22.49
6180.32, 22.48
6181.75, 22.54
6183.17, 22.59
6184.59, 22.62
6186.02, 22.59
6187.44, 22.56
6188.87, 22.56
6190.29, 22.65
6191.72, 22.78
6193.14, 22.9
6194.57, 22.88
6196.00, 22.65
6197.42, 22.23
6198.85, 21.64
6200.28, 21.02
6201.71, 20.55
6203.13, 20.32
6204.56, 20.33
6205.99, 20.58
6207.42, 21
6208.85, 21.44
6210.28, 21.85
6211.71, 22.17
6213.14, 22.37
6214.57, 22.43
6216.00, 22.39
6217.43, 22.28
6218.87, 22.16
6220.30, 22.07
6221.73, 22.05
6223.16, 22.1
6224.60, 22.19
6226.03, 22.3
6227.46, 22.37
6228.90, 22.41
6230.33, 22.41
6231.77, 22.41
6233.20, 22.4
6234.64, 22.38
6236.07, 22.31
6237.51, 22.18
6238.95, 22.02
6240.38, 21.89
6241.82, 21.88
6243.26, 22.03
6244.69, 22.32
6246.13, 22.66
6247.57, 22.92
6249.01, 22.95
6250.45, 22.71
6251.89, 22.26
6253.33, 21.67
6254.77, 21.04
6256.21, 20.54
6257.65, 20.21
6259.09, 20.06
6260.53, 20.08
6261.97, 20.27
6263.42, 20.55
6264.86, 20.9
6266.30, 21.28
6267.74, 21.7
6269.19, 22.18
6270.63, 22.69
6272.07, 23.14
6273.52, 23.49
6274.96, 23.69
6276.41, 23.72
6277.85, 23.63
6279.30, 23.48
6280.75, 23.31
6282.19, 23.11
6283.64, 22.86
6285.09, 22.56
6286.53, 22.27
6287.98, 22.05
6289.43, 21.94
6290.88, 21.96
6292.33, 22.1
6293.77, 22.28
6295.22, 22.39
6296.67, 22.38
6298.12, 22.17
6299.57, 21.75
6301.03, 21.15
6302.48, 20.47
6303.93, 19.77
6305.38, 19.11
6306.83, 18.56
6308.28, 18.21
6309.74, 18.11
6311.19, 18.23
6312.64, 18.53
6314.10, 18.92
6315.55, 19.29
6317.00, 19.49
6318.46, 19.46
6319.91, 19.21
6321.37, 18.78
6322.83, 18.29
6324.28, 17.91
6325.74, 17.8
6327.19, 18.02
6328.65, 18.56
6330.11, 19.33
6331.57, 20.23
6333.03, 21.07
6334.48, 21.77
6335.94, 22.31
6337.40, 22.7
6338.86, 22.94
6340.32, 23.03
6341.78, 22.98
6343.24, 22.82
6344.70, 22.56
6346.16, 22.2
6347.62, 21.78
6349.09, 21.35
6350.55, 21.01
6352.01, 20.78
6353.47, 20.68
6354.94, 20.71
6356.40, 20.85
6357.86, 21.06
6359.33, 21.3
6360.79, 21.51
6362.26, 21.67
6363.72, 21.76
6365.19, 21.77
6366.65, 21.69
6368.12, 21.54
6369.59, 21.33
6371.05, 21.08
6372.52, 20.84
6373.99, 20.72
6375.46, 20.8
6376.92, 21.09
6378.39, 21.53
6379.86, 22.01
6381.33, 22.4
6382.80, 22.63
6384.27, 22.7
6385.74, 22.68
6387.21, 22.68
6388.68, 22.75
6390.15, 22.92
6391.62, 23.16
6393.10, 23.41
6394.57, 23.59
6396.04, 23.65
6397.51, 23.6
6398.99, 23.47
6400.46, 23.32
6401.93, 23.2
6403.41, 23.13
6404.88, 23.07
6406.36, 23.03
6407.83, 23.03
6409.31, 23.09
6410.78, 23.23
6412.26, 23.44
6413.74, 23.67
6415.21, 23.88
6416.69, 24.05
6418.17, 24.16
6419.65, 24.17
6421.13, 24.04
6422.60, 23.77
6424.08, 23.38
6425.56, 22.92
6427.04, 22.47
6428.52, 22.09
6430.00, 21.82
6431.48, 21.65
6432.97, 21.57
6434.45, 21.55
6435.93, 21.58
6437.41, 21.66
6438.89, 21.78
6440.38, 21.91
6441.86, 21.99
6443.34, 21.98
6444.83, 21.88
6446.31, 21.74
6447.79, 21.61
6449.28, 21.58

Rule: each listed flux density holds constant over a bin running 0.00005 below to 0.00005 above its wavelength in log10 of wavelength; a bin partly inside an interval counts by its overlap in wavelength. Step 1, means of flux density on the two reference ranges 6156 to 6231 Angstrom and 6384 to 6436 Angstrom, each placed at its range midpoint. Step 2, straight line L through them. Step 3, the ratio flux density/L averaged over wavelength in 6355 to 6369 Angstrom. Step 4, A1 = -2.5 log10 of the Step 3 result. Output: 0.07 mag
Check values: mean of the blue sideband 22.4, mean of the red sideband 23.1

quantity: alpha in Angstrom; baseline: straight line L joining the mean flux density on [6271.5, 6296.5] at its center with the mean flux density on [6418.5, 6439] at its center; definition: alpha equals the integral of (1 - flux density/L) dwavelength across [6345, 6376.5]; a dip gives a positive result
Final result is 1.9 Angstrom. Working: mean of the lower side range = 22.8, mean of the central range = 21.3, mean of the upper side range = 22.5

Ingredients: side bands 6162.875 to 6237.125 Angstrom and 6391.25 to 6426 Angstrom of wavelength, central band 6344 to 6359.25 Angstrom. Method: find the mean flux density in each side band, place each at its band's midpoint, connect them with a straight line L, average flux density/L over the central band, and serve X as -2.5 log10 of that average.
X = 0.092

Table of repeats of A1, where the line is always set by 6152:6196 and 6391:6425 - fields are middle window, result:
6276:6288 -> 0.00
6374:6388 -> 0.07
